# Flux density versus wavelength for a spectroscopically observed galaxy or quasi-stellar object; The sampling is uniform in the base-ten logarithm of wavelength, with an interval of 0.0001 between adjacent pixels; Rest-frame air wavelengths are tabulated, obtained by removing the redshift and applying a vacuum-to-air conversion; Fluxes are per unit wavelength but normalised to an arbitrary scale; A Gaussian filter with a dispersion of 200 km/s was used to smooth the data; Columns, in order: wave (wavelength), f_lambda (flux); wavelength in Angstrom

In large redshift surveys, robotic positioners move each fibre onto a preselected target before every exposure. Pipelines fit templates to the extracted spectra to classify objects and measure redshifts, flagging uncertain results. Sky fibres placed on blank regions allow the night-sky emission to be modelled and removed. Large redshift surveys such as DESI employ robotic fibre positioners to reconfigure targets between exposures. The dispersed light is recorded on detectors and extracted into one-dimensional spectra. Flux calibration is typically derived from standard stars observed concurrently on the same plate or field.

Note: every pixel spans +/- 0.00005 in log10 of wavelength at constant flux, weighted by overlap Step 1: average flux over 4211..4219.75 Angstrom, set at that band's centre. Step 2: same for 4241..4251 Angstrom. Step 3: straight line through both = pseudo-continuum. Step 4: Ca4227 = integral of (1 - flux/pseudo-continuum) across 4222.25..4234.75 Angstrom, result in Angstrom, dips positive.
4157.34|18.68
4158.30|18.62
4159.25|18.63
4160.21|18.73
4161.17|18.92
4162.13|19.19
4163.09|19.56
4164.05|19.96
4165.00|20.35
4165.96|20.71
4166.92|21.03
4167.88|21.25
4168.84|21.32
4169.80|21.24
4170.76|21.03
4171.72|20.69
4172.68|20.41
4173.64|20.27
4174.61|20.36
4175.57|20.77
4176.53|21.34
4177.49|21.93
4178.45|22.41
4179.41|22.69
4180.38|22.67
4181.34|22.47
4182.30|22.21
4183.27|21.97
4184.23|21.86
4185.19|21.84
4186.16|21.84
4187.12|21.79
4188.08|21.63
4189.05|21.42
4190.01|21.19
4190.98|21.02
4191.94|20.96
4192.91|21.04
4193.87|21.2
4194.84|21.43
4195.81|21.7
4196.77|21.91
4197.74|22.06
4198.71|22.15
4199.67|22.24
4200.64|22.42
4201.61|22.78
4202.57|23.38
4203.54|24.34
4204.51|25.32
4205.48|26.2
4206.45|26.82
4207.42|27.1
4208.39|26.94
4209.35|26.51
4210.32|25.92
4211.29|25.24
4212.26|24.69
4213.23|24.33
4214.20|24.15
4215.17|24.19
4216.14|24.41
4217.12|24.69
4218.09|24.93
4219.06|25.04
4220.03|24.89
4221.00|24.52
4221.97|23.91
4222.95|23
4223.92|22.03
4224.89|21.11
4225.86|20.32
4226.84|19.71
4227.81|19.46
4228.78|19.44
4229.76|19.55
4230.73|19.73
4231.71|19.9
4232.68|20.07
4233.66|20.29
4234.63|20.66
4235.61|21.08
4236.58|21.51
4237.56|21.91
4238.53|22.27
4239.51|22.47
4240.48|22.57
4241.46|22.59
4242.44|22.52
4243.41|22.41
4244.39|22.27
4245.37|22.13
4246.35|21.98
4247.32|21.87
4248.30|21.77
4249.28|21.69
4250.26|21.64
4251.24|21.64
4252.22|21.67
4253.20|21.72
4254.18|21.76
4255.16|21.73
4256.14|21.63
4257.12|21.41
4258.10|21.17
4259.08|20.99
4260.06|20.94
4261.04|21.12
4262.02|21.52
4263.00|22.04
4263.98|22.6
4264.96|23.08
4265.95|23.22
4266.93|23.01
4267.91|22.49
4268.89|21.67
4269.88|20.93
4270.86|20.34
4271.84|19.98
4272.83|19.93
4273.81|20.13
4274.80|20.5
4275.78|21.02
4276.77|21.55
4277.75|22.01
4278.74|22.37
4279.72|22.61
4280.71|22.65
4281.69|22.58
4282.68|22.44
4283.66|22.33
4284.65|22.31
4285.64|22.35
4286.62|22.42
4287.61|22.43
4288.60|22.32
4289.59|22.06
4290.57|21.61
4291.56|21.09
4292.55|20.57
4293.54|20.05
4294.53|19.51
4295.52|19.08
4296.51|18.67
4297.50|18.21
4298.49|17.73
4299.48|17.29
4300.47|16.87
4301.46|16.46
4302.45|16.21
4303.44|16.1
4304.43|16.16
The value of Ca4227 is 1.6 Angstrom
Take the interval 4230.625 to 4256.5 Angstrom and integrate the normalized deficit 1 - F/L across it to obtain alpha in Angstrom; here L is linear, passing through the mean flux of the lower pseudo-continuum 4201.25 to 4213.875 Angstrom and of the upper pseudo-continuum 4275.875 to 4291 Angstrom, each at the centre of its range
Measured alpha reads 2.4 Angstrom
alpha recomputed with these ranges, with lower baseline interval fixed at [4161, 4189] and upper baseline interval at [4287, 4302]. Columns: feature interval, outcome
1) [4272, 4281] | -0.68 Angstrom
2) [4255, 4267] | -1.08 Angstrom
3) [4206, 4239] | -3.81 Angstrom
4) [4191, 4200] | -0.29 Angstrom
